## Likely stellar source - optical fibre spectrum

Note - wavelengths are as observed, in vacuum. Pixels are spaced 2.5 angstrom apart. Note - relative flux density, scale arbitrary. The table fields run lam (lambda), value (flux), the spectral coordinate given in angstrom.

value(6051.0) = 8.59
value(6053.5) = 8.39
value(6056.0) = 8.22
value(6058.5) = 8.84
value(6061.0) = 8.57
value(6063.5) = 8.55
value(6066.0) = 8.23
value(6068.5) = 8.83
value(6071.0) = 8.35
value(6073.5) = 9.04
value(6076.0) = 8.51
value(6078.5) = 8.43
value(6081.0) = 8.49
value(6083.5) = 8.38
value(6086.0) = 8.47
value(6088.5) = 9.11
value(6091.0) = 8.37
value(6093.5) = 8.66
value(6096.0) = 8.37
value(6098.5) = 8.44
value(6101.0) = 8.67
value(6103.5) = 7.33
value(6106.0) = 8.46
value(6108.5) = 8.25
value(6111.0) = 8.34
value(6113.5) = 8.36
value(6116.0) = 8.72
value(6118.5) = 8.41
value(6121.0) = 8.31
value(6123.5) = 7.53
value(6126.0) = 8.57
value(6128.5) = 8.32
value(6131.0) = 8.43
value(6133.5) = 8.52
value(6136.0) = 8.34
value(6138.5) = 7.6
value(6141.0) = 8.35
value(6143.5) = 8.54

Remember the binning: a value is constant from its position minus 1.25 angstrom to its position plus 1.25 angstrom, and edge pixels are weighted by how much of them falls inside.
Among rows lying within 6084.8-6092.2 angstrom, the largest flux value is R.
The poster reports 9.11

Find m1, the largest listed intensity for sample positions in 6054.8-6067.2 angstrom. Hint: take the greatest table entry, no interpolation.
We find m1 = 8.84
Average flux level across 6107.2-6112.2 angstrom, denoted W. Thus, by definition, 8.3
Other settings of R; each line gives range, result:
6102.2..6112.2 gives 8.46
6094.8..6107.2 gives 8.67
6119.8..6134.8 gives 8.57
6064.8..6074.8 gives 9.04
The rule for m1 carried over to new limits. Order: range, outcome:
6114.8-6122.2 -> 8.72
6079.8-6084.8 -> 8.49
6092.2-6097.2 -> 8.66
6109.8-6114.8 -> 8.36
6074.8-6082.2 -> 8.51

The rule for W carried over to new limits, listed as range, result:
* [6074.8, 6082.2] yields 8.48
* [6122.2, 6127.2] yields 8.05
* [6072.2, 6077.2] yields 8.77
